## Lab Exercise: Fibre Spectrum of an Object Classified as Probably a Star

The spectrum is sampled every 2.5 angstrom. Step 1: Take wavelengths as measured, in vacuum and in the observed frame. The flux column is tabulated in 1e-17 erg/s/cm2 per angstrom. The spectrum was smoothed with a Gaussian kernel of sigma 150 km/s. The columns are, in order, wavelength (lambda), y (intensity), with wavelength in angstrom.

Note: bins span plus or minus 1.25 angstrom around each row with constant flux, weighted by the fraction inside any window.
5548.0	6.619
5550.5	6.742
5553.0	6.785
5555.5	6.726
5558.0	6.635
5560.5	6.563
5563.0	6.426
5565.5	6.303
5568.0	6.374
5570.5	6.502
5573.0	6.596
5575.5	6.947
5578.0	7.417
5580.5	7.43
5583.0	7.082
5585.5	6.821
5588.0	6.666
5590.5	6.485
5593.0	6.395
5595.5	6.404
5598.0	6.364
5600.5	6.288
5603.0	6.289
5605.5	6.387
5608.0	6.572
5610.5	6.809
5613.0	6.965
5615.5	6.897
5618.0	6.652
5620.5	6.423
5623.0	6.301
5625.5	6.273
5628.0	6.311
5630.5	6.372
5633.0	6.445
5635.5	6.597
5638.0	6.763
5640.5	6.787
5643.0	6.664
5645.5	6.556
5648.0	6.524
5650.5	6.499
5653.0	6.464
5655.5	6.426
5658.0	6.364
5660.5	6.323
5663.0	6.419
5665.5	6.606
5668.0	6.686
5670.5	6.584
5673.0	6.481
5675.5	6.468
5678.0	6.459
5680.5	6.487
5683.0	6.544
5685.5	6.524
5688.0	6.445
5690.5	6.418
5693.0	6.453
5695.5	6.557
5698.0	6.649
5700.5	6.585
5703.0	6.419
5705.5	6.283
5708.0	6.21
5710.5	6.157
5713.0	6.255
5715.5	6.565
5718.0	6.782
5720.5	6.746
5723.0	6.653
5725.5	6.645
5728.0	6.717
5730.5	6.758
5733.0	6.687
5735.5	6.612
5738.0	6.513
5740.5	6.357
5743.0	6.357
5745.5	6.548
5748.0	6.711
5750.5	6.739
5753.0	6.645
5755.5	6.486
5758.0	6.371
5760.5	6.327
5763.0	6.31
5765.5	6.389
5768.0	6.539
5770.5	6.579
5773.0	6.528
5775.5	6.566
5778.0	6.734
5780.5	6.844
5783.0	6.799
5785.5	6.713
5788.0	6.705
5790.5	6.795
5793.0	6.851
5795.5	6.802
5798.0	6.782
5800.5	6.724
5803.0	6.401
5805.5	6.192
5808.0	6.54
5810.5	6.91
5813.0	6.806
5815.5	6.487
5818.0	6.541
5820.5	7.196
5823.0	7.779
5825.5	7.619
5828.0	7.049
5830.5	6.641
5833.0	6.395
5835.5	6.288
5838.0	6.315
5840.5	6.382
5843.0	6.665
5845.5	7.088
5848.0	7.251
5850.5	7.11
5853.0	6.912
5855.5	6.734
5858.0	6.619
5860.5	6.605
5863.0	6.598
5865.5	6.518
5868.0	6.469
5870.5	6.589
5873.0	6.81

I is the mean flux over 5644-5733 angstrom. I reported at 6.51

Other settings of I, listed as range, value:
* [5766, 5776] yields 6.54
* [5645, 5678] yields 6.49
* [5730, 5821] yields 6.61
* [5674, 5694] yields 6.48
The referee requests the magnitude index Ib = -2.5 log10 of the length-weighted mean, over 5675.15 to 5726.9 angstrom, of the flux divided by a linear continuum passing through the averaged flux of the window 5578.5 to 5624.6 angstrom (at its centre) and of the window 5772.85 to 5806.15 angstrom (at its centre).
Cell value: 0.03 mag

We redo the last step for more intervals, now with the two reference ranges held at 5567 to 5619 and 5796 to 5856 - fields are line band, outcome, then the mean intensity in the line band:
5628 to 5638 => 0.04 mag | 6.49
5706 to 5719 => 0.06 mag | 6.38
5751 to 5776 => 0.05 mag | 6.48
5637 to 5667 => 0.03 mag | 6.53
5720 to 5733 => 0.01 mag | 6.7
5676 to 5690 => 0.04 mag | 6.49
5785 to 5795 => 0.00 mag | 6.77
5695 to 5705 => 0.03 mag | 6.53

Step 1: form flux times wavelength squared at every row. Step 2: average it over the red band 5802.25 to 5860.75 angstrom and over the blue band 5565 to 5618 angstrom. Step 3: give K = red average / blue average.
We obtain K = 1.11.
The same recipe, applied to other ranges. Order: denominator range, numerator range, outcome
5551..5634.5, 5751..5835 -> 1.09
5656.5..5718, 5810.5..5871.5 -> 1.11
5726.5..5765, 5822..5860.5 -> 1.08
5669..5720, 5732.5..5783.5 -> 1.03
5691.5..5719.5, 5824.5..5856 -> 1.10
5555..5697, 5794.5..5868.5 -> 1.10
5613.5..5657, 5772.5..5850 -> 1.10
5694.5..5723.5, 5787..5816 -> 1.06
